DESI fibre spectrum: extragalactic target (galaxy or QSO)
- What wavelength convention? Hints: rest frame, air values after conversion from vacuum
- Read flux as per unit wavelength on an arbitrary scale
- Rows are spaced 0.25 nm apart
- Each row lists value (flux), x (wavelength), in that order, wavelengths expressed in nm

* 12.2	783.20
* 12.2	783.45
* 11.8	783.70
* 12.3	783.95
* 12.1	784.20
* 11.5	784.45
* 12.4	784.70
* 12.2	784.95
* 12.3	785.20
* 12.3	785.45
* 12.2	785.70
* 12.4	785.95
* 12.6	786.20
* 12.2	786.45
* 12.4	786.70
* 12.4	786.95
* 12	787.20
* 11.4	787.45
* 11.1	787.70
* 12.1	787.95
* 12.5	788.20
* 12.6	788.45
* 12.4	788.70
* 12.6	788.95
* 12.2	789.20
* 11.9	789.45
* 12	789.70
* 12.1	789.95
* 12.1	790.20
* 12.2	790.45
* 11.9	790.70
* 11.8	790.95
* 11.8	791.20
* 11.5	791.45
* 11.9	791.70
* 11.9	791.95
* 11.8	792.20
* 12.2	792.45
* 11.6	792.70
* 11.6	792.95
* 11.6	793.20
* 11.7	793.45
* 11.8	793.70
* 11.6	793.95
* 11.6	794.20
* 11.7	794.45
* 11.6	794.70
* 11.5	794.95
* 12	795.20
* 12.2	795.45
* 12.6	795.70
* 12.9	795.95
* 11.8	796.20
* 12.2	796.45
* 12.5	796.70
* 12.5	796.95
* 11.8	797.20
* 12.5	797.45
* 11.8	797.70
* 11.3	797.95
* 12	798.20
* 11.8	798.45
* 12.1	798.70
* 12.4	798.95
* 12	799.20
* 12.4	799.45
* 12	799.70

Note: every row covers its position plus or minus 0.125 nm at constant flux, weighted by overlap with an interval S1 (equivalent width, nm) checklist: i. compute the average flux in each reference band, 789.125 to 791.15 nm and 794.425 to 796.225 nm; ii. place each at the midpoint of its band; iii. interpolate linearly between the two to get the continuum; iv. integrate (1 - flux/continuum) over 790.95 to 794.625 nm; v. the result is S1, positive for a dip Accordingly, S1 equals 0.09 nm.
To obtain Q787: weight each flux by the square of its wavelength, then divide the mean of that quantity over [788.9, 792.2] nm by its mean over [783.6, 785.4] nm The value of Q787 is 1.00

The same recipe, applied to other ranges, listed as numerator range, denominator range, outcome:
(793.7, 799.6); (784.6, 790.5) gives 1.01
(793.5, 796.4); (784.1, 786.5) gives 1.00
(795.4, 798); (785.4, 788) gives 1.04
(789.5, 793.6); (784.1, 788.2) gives 0.99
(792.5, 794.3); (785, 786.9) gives 0.96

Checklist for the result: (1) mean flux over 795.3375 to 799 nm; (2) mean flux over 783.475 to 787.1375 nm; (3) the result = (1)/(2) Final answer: 0.99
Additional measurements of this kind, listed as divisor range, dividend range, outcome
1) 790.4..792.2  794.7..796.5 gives 1.02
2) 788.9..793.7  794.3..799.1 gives 1.01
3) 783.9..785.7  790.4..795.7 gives 0.97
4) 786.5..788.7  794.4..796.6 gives 1.00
